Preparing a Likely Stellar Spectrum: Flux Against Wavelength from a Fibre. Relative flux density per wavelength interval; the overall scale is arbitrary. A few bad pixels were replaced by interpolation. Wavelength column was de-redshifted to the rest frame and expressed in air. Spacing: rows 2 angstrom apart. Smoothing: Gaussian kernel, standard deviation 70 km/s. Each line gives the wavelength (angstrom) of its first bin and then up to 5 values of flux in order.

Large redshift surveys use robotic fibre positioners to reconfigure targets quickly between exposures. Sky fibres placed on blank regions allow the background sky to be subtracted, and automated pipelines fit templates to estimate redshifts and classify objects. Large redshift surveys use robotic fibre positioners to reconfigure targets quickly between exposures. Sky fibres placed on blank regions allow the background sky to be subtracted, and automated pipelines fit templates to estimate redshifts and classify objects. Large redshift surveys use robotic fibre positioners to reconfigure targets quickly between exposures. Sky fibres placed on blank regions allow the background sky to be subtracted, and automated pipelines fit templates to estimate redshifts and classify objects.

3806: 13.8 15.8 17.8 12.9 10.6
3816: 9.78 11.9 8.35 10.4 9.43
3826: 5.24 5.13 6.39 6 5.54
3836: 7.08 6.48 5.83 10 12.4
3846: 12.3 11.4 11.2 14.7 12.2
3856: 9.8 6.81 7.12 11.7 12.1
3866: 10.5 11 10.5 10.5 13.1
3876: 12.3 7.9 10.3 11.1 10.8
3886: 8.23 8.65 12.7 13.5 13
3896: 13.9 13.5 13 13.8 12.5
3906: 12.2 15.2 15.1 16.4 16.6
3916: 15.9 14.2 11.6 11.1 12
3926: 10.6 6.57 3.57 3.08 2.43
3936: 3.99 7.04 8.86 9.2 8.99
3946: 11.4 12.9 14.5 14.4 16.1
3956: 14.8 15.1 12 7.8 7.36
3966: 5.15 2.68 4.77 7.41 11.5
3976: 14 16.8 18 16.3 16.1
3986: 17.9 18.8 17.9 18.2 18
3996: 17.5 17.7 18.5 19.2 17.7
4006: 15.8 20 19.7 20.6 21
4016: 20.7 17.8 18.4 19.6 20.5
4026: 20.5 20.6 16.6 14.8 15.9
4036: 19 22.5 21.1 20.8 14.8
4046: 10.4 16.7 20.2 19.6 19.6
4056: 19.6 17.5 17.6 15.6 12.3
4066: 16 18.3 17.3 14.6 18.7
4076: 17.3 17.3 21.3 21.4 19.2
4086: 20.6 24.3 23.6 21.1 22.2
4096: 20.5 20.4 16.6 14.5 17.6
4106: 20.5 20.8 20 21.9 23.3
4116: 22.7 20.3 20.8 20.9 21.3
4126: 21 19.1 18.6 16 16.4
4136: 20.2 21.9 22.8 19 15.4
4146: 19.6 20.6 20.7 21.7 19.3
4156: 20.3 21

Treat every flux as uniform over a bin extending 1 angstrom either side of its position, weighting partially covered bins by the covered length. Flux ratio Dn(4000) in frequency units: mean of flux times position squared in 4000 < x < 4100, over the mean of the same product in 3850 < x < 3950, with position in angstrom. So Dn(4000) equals 1.85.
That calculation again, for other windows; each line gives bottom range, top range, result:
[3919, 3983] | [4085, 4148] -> 2.17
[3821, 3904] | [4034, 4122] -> 2.08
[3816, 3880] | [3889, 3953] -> 1.23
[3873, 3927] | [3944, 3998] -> 1.10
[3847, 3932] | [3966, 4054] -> 1.57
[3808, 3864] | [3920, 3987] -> 1.14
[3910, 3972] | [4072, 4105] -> 2.10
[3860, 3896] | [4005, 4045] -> 1.86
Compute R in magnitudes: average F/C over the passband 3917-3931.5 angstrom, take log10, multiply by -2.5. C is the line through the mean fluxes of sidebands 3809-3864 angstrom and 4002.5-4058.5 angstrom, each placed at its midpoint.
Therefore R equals 0.37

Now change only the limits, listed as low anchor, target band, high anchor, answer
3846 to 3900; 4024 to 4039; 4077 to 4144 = -0.092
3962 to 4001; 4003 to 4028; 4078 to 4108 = -0.228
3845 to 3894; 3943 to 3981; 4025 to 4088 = 0.261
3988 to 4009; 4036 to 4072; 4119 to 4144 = 0.068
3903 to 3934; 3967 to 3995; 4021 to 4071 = 0.043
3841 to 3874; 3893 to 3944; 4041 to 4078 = 0.156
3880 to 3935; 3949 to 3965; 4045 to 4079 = 0.039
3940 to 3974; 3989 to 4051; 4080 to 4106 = -0.244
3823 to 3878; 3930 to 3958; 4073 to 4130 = 0.362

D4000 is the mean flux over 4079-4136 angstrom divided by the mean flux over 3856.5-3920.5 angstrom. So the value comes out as 1.7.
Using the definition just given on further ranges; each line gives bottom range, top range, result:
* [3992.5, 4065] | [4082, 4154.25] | 1.10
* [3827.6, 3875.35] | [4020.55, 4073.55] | 1.84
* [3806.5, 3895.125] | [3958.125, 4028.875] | 1.55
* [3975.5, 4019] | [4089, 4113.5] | 1.10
